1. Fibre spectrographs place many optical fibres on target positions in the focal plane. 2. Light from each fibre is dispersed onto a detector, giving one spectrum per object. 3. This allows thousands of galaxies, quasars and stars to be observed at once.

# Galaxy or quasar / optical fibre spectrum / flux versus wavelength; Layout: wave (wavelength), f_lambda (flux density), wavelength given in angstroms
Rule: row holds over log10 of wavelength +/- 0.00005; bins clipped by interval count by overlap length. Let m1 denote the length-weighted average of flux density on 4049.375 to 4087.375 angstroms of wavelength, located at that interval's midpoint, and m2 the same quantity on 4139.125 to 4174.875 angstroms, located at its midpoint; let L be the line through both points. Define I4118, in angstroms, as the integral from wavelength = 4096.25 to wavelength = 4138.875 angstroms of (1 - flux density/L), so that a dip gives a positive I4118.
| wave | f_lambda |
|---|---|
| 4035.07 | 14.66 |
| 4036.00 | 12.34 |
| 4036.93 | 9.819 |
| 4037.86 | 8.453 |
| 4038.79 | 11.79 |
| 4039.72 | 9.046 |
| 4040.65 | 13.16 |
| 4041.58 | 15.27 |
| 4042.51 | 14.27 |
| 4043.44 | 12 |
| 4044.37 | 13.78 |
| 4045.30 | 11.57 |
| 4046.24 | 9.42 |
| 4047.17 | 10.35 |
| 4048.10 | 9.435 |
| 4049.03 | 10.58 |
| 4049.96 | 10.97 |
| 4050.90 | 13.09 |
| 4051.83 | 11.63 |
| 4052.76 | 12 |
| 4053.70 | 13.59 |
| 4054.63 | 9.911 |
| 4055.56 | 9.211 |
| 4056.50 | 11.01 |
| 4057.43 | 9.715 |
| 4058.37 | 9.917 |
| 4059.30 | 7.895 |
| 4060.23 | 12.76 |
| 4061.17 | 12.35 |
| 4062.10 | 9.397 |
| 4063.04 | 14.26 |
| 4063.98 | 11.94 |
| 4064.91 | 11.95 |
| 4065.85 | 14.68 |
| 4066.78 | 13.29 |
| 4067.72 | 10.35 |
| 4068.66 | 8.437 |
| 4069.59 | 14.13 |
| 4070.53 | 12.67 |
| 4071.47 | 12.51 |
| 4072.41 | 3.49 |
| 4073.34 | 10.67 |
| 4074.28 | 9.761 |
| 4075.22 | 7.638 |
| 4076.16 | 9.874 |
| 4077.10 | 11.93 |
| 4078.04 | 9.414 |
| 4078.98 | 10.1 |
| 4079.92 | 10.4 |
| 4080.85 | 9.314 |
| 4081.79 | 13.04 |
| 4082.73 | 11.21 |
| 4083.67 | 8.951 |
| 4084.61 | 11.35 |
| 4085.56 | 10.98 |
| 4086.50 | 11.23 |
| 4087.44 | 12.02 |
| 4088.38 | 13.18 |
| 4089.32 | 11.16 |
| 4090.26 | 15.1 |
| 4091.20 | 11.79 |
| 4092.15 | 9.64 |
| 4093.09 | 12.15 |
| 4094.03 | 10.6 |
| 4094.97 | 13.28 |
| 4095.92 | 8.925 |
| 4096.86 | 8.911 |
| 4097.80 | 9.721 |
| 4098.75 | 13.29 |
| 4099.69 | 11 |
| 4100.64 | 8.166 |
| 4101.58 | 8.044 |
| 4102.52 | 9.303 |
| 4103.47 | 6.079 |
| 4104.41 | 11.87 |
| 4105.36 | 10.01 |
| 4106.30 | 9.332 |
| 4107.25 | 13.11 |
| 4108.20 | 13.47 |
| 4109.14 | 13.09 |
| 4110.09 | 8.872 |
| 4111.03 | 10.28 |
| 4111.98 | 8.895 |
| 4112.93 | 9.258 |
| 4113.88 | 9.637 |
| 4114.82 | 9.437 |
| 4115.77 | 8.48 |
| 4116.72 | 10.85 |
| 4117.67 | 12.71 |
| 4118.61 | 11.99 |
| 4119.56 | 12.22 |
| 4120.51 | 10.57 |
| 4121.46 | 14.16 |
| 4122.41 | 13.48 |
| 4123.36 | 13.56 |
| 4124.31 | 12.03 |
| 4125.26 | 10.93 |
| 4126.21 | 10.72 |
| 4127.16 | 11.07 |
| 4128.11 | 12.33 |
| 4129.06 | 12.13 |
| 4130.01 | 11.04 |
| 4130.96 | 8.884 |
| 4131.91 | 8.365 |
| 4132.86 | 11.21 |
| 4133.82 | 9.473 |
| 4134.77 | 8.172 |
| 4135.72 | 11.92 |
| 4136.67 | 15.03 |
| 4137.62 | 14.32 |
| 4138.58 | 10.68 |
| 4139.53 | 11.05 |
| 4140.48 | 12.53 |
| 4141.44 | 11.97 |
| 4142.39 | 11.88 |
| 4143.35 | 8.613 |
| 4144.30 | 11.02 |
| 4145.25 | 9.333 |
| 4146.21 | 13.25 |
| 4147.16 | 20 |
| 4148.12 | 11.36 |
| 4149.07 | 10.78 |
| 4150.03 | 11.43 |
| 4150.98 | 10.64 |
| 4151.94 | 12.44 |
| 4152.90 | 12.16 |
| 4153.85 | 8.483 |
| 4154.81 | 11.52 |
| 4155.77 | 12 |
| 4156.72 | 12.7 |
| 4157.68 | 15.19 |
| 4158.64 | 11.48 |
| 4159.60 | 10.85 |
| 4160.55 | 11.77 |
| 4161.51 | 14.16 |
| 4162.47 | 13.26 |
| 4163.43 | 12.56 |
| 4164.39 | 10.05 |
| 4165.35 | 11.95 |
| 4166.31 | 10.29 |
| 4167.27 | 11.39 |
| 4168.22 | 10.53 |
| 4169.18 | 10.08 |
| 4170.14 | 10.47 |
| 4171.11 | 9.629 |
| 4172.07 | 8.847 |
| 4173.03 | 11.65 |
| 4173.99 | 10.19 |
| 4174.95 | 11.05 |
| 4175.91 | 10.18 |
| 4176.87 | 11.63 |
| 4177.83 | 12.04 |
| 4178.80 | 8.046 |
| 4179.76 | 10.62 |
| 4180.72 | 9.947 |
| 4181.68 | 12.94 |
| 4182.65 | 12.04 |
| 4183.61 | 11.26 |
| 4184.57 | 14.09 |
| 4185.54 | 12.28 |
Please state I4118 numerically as 1.6 angstroms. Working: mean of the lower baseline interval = 10.9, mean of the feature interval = 10.8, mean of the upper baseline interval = 11.5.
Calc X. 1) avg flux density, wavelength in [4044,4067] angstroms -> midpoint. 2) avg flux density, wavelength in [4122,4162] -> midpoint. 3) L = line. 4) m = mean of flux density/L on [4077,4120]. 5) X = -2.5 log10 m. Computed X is 0.08 mag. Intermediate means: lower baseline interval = 11.4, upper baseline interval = 11.7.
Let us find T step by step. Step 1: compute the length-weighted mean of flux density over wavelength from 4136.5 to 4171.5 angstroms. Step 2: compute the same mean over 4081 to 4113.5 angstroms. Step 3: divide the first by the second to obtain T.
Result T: 1.09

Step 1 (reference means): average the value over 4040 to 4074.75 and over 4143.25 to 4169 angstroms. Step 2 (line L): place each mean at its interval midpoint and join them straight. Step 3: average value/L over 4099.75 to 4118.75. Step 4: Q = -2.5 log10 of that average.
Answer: 0.15 mag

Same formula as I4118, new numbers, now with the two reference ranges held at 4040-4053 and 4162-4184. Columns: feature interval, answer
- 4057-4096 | 2.1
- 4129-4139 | 0.2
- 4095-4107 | 1.8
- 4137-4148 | -1.1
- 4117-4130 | -0.9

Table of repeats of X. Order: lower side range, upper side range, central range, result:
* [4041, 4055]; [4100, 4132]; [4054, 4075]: 0.067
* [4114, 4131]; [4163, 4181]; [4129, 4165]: -0.060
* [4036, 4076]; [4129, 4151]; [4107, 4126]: 0.006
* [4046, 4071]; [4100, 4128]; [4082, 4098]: -0.023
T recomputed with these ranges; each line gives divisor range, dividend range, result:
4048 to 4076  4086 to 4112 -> 0.99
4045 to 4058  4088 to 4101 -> 1.03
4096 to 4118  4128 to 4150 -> 1.14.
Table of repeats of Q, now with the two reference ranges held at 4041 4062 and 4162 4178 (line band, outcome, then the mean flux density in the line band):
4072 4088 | 0.12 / 10.1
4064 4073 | 0.00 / 11.3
